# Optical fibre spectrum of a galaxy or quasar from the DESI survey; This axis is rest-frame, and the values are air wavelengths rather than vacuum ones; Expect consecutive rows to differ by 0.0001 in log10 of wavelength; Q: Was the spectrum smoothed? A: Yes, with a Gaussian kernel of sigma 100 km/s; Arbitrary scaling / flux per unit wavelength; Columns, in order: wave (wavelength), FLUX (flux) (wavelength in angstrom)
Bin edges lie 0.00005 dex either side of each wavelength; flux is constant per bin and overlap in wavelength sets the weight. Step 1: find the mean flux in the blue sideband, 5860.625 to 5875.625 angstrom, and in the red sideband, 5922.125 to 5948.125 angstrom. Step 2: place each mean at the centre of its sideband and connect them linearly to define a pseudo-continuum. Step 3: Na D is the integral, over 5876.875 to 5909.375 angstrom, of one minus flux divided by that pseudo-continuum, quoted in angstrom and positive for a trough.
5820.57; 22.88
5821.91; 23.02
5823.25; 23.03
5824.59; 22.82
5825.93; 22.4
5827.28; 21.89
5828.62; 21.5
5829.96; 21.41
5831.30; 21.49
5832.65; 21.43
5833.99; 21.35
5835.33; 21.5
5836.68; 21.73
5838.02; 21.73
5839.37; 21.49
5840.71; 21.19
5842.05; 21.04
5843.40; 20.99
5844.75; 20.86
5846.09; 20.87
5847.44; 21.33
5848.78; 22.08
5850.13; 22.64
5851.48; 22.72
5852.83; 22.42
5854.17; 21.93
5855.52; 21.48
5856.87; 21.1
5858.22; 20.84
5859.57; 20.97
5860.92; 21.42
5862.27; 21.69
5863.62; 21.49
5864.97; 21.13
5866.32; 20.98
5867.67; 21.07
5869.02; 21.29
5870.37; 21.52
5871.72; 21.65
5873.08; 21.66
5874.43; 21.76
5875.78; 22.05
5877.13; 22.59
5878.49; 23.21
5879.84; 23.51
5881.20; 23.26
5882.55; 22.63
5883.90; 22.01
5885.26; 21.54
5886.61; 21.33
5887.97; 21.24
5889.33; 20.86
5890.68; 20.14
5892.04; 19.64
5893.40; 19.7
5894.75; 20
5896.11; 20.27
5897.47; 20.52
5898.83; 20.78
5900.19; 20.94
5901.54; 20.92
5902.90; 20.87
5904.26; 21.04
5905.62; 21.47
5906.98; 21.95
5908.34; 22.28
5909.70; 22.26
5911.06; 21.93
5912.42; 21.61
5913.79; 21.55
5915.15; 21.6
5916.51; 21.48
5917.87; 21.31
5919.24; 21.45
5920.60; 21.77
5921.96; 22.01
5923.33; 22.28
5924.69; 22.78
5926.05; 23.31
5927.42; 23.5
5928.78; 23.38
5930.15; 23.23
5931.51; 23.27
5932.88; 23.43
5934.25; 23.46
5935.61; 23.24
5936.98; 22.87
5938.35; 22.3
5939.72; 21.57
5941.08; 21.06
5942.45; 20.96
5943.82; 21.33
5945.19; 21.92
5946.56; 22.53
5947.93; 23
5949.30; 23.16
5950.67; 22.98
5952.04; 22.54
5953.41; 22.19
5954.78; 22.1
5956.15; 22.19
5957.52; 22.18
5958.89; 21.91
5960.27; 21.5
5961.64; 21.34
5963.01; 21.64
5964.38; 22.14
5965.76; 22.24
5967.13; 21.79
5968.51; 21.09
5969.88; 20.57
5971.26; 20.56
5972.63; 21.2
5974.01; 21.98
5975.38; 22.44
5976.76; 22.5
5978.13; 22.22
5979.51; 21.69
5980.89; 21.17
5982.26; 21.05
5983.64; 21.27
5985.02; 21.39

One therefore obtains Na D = 0.8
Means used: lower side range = 21.5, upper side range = 22.6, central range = 21.4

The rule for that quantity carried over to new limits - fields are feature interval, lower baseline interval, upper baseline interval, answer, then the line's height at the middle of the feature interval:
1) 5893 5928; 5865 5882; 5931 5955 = 1.1 angstrom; 22.2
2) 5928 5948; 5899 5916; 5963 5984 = -0.9 angstrom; 21.6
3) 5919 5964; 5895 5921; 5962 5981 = -1.8 angstrom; 21.5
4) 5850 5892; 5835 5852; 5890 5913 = -0.9 angstrom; 21.3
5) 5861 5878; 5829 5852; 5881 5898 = -0.3 angstrom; 21.2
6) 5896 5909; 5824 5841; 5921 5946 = 0.7 angstrom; 22.3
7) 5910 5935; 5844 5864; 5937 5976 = -0.7 angstrom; 21.8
